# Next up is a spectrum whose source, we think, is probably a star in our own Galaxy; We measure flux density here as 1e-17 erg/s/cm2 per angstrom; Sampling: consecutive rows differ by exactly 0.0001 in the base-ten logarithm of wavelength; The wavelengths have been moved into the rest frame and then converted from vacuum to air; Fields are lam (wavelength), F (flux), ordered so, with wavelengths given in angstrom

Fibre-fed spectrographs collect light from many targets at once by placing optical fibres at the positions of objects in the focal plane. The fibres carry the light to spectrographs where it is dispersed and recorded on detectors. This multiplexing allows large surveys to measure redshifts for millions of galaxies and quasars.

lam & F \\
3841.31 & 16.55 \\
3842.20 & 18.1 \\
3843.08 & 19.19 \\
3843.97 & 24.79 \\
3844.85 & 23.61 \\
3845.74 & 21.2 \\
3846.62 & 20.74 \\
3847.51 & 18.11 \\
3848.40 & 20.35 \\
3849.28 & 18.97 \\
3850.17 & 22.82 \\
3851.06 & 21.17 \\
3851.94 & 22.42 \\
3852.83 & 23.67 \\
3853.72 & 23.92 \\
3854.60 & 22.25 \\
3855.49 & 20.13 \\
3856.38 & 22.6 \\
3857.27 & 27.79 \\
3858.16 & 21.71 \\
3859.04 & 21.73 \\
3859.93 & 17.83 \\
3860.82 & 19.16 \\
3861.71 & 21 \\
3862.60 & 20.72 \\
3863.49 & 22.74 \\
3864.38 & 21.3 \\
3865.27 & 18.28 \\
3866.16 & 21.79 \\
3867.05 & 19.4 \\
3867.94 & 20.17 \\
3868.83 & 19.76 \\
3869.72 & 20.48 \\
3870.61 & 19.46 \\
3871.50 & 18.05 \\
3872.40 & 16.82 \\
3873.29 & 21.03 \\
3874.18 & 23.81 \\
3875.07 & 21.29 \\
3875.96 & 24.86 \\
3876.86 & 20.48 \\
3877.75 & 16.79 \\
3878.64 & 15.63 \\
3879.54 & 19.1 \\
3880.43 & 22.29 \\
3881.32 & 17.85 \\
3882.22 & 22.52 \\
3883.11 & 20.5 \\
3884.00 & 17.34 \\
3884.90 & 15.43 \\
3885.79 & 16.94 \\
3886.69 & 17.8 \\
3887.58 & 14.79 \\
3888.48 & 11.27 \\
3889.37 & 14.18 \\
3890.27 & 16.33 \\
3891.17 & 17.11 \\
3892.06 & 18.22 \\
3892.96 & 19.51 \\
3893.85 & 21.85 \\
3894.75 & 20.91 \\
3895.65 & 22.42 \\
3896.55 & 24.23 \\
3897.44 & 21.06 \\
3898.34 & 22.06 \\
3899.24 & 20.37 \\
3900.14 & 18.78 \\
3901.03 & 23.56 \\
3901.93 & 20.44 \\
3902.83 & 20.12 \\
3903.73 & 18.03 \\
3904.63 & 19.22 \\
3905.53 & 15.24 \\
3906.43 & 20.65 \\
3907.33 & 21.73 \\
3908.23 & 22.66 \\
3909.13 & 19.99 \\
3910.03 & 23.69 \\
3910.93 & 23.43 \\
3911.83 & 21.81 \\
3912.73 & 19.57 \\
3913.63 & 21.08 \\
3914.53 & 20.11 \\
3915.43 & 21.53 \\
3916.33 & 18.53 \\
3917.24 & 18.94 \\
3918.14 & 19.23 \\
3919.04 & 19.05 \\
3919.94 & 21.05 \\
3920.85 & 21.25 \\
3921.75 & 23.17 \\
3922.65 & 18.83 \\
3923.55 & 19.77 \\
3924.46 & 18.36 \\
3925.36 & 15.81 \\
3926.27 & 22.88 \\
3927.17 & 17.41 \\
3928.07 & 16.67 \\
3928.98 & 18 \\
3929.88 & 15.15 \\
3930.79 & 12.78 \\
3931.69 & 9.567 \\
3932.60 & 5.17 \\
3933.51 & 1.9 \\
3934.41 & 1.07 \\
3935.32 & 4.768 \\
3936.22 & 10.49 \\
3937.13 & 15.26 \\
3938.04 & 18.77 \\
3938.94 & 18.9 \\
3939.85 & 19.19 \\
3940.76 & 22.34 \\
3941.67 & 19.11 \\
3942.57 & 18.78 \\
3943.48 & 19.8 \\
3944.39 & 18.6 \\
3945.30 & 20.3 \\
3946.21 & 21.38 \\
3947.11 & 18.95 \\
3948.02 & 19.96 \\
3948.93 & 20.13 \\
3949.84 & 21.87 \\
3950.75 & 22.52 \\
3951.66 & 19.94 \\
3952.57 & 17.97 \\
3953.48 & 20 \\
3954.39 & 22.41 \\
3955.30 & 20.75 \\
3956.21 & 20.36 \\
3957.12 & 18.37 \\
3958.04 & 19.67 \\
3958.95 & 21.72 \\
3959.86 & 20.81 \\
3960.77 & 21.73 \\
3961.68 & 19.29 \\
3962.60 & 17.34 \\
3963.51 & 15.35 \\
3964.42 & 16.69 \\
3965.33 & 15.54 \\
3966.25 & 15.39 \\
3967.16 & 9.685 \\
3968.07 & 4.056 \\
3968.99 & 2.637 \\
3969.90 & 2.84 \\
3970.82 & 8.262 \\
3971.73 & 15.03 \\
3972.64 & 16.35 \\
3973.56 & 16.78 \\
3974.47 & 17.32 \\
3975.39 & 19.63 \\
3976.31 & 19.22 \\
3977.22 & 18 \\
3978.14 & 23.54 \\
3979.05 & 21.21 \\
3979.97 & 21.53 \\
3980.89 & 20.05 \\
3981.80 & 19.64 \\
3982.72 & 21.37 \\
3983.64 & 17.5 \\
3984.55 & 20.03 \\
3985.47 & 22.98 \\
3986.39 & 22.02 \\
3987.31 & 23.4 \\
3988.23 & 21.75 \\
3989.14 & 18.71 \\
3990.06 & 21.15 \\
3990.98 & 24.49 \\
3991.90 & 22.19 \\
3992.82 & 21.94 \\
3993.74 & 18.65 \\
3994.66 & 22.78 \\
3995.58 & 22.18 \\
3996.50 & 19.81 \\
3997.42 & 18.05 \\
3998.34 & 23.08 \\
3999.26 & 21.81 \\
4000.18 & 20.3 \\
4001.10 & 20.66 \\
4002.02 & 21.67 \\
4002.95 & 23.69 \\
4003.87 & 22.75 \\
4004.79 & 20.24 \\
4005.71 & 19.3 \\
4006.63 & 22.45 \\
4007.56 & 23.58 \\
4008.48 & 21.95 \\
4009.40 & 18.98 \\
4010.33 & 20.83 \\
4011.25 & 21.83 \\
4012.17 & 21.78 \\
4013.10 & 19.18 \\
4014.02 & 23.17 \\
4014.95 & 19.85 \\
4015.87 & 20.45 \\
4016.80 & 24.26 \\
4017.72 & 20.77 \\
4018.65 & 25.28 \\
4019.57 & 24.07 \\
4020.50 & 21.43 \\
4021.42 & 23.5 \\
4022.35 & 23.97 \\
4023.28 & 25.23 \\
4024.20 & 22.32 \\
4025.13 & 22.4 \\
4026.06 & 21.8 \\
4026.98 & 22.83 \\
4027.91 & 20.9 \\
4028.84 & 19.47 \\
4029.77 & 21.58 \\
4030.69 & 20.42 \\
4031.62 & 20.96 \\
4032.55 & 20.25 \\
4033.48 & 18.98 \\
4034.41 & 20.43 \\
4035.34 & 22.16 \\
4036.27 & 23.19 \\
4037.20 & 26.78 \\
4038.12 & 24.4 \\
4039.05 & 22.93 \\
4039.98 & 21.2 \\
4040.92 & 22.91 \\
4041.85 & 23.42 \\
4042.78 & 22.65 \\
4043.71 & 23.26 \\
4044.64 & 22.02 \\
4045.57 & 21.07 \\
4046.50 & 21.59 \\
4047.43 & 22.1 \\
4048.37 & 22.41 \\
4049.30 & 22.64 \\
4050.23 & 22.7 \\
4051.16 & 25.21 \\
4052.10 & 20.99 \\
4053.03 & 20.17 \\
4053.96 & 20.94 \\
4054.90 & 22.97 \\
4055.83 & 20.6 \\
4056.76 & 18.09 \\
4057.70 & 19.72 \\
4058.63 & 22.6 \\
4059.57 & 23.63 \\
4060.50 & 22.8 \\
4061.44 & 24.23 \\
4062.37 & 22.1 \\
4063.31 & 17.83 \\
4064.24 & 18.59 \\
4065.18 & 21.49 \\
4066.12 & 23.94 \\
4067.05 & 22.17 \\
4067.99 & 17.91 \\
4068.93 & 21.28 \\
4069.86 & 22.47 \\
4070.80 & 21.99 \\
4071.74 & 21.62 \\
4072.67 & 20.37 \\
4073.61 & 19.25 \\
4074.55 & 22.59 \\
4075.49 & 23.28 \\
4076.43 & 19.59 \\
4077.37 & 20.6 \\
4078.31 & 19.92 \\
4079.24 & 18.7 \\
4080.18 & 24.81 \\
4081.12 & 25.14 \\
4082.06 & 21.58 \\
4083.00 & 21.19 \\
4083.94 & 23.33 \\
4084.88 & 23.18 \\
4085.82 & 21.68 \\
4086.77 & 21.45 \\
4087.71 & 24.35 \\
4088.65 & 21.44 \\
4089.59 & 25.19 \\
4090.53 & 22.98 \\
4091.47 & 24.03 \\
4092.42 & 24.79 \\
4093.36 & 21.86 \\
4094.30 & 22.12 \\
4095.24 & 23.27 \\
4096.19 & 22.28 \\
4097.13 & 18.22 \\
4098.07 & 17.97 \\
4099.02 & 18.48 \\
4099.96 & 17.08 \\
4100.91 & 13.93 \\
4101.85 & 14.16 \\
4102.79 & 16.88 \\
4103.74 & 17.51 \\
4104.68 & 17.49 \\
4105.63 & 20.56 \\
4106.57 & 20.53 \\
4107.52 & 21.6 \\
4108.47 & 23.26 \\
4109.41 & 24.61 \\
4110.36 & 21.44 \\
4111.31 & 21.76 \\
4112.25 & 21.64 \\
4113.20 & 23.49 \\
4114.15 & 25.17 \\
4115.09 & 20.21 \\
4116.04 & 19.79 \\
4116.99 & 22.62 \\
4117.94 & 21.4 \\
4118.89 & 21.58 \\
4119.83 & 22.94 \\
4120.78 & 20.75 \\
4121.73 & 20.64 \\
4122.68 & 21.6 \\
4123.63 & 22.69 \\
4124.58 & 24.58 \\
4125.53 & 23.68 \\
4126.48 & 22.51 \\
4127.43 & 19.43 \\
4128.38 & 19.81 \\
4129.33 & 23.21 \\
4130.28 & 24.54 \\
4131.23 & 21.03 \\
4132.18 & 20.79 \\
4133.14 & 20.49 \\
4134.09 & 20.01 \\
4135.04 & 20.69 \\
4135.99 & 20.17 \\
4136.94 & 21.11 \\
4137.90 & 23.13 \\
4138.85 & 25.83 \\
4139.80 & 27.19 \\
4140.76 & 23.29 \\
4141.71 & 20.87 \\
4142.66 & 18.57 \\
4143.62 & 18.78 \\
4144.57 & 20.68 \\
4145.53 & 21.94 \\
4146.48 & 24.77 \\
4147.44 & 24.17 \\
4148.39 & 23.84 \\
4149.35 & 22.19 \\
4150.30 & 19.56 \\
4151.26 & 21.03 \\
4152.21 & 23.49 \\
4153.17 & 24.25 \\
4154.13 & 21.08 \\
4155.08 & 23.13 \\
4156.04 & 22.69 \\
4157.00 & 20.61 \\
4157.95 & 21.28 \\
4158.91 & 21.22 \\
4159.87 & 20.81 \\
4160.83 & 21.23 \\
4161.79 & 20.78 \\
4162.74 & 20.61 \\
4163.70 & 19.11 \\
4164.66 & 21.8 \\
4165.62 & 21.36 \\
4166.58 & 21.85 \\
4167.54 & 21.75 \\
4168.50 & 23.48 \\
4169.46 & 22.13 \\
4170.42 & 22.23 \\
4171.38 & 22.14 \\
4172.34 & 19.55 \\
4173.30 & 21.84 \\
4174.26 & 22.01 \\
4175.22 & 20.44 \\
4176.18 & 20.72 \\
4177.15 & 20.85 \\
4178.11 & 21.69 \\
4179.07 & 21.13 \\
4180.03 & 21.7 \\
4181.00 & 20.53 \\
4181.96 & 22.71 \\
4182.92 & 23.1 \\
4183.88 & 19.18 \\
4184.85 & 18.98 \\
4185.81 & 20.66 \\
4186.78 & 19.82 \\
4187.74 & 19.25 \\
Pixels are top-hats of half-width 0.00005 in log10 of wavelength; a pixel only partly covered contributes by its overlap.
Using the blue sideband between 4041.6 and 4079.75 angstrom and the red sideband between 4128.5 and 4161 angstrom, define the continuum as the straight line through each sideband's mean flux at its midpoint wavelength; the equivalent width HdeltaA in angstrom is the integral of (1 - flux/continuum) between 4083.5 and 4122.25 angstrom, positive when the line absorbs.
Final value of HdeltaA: 1.02 angstrom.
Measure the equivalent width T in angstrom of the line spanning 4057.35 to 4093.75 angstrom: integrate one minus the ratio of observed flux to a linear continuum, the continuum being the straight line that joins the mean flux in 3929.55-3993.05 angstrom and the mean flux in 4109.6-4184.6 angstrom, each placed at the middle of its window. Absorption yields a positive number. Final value -3.4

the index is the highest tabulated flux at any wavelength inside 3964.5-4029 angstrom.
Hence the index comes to 25.28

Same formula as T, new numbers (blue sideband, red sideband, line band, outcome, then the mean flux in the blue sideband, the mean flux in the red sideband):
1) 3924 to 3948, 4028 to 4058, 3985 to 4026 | -4.7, 15.5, 21.8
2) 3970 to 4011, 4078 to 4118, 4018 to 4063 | -3.3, 20.2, 21.2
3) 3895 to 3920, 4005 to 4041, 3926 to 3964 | 6.9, 20.7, 22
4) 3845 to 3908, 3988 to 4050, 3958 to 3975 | 5.4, 20.1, 21.9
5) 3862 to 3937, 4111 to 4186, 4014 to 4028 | -1.8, 18.5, 21.7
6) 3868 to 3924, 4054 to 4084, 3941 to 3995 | 4.8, 19.7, 21.4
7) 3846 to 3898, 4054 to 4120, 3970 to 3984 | 1.8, 20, 21.3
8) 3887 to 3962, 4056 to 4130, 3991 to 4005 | -1.2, 18.6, 21.3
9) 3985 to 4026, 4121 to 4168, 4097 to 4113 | 1.8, 21.8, 21.8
